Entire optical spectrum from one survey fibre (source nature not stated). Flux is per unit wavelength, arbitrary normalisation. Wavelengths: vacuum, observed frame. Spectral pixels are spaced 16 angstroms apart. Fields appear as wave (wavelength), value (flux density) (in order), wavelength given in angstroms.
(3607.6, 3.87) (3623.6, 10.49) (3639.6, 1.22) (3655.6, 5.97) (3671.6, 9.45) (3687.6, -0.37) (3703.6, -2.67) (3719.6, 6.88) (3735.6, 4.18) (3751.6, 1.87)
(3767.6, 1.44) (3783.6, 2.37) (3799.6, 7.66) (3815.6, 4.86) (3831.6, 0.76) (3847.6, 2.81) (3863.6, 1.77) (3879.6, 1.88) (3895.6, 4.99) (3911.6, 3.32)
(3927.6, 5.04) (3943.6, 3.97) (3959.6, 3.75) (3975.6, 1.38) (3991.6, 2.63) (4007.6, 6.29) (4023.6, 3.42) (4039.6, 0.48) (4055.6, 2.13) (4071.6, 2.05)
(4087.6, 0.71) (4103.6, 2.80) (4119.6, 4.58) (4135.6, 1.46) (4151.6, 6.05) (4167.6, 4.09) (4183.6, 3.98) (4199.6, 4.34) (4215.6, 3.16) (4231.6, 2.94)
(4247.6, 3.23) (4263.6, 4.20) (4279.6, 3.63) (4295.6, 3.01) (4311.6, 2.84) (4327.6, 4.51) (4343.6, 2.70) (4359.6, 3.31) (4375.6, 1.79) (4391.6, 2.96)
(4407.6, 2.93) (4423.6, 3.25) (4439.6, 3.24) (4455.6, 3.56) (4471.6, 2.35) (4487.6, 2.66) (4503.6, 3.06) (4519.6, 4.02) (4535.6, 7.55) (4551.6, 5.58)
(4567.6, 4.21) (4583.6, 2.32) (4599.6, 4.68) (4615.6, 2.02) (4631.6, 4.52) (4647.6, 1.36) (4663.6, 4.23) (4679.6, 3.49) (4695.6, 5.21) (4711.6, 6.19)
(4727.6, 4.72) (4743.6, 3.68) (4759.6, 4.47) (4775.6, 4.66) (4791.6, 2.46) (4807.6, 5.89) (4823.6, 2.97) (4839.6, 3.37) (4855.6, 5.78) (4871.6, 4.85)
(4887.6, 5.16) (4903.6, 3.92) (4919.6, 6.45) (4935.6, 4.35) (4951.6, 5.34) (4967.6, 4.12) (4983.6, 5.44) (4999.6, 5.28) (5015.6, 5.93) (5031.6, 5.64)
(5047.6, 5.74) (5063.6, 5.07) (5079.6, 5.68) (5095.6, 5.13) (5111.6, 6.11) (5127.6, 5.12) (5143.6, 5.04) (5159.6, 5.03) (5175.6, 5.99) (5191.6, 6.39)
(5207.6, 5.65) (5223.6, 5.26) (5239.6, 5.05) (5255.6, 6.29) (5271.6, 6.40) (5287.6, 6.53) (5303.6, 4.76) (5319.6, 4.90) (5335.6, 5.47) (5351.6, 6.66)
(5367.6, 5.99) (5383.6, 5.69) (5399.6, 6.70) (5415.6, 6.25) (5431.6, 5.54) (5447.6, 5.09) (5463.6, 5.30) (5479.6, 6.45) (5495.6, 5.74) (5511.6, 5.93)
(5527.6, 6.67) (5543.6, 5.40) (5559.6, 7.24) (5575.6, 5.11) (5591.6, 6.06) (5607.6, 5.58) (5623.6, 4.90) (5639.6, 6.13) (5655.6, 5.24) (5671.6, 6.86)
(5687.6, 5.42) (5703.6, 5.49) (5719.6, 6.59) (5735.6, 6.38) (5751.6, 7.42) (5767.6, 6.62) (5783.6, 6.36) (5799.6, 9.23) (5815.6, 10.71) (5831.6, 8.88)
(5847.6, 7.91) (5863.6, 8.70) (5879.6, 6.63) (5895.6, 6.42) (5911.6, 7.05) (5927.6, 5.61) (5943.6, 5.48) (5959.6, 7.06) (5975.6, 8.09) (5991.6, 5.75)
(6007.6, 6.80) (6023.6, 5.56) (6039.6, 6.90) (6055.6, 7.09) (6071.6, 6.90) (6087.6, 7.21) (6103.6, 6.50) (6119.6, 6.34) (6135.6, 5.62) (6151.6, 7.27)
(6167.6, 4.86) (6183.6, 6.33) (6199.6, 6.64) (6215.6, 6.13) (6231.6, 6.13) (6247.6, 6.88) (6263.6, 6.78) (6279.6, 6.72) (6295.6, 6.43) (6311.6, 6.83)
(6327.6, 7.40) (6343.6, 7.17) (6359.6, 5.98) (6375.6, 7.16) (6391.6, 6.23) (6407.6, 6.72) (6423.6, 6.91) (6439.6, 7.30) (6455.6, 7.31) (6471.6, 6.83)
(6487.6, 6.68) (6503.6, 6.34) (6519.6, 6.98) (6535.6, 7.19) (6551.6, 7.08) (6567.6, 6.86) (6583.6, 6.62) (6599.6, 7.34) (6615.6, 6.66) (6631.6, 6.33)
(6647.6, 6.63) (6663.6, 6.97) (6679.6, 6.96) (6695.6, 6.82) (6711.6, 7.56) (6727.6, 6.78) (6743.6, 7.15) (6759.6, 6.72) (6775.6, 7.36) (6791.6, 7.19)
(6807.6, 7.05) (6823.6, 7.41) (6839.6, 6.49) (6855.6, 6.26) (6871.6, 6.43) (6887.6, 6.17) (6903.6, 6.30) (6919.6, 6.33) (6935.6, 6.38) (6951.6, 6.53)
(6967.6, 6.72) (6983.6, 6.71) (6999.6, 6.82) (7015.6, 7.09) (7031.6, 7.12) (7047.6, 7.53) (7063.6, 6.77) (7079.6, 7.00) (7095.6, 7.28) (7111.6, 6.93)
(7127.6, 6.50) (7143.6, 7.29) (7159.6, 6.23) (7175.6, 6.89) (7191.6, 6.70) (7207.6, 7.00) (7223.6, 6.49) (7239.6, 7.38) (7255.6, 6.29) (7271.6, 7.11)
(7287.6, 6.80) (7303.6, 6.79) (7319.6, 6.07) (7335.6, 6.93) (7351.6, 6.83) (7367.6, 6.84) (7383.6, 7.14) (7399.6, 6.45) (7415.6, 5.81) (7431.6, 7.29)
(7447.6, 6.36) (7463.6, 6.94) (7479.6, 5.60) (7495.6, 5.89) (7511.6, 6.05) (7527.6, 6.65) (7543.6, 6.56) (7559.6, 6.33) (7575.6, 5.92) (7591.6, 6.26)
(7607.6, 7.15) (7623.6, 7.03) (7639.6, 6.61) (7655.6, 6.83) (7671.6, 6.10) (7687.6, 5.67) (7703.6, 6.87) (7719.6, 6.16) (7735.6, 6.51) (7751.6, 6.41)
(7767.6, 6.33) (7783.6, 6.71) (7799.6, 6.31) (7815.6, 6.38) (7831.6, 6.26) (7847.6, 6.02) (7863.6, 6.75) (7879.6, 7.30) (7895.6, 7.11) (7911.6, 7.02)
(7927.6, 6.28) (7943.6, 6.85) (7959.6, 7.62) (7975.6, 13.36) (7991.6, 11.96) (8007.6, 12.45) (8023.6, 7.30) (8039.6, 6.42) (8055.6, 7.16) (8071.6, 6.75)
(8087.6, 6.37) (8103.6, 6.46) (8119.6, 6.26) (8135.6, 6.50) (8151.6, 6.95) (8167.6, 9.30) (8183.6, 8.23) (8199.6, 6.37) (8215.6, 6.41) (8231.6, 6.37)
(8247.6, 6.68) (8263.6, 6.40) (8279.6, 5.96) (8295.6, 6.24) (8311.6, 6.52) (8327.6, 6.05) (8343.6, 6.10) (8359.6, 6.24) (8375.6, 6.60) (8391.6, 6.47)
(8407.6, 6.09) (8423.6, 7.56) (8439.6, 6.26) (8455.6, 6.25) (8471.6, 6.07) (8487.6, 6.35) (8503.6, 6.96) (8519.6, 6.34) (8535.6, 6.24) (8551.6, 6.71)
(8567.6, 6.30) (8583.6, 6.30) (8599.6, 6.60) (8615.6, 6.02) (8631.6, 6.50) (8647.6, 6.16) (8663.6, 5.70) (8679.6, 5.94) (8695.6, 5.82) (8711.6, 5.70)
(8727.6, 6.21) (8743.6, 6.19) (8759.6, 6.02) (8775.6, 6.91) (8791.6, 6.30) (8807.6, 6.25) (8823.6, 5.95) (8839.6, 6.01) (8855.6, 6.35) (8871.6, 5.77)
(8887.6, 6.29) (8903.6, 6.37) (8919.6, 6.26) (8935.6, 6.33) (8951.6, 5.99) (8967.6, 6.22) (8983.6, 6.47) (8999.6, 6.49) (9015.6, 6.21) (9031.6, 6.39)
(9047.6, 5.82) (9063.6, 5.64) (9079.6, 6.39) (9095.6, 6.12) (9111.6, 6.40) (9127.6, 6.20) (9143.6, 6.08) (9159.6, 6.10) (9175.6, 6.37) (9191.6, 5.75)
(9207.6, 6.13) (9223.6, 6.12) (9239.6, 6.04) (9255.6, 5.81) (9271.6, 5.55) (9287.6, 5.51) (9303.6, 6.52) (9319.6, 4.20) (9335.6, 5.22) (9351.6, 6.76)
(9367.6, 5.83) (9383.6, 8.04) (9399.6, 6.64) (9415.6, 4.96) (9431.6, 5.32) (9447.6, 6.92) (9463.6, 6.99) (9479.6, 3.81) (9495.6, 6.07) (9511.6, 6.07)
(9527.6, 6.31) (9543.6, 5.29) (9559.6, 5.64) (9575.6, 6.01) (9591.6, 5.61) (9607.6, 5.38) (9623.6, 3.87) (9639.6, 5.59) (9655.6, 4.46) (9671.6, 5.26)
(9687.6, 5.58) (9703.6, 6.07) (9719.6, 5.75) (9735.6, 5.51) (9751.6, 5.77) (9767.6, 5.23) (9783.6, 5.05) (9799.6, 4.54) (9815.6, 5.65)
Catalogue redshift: 0.216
